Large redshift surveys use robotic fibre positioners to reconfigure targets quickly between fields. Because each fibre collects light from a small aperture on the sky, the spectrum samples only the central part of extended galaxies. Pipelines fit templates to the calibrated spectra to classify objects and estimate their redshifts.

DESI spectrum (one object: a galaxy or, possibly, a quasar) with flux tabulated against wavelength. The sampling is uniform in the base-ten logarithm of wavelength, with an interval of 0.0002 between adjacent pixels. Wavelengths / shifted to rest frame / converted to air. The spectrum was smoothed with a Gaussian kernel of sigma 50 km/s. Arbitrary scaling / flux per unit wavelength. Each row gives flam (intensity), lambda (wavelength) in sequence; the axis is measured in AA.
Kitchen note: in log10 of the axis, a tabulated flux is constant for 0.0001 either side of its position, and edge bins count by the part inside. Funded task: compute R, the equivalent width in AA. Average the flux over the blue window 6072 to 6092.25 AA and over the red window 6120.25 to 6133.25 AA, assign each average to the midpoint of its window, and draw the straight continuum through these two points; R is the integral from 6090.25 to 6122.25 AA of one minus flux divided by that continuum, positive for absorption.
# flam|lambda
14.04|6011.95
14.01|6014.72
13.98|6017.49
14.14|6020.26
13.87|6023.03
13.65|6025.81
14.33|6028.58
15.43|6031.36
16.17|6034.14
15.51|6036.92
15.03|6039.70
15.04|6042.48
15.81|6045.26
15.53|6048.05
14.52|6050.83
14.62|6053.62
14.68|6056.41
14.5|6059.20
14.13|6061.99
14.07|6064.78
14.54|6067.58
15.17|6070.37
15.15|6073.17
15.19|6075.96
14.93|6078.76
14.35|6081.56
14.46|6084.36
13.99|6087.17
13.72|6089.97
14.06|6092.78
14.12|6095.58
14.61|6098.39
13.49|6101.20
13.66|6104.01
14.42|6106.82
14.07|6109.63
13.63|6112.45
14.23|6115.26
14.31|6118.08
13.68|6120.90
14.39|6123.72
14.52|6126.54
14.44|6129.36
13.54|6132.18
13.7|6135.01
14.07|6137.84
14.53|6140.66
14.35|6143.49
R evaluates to 0.7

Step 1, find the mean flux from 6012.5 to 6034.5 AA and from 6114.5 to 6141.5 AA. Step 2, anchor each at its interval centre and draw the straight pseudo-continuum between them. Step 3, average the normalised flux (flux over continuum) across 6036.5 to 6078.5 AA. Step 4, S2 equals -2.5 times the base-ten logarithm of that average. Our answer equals -0.05 mag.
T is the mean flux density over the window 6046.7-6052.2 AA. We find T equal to 15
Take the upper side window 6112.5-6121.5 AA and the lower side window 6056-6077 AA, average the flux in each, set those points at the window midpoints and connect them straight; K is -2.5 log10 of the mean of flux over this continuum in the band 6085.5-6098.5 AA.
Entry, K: 0.023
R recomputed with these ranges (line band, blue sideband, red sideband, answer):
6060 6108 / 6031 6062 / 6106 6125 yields 0.7 AA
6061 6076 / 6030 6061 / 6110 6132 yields 0.2 AA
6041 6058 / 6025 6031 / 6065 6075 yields -0.5 AA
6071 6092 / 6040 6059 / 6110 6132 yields 0.1 AA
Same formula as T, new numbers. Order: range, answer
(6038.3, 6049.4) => 15.4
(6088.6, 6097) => 14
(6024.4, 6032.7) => 14.5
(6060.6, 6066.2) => 14.1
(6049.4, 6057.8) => 14.6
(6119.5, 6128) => 14.2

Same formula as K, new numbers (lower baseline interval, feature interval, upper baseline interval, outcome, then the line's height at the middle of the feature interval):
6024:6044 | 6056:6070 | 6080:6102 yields 0.01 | 14.6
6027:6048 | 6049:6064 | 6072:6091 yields 0.04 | 15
